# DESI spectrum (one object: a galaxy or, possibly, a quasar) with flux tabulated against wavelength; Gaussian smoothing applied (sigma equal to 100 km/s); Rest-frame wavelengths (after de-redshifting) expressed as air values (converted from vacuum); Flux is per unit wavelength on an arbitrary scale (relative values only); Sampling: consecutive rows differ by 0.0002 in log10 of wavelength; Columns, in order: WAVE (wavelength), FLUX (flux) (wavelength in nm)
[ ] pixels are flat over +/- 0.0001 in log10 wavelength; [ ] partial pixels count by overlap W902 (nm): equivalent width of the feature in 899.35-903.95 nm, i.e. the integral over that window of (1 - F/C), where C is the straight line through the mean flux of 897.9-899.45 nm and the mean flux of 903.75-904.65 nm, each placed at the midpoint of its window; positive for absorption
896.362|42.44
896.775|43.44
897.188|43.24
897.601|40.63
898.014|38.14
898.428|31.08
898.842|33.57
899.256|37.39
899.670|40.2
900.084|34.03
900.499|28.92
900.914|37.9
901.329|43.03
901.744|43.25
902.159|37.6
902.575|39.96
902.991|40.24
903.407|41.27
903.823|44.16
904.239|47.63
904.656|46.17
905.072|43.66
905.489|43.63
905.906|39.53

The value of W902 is 0.21 nm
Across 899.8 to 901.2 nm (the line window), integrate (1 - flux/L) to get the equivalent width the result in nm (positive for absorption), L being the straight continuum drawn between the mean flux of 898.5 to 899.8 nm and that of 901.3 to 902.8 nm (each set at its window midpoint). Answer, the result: 0.14 nm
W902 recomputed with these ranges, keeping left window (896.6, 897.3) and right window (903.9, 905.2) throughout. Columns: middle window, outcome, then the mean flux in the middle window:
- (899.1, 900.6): 0.30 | 35.5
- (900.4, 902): 0.21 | 38.9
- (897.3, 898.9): 0.26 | 36.5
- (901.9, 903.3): 0.17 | 39.5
